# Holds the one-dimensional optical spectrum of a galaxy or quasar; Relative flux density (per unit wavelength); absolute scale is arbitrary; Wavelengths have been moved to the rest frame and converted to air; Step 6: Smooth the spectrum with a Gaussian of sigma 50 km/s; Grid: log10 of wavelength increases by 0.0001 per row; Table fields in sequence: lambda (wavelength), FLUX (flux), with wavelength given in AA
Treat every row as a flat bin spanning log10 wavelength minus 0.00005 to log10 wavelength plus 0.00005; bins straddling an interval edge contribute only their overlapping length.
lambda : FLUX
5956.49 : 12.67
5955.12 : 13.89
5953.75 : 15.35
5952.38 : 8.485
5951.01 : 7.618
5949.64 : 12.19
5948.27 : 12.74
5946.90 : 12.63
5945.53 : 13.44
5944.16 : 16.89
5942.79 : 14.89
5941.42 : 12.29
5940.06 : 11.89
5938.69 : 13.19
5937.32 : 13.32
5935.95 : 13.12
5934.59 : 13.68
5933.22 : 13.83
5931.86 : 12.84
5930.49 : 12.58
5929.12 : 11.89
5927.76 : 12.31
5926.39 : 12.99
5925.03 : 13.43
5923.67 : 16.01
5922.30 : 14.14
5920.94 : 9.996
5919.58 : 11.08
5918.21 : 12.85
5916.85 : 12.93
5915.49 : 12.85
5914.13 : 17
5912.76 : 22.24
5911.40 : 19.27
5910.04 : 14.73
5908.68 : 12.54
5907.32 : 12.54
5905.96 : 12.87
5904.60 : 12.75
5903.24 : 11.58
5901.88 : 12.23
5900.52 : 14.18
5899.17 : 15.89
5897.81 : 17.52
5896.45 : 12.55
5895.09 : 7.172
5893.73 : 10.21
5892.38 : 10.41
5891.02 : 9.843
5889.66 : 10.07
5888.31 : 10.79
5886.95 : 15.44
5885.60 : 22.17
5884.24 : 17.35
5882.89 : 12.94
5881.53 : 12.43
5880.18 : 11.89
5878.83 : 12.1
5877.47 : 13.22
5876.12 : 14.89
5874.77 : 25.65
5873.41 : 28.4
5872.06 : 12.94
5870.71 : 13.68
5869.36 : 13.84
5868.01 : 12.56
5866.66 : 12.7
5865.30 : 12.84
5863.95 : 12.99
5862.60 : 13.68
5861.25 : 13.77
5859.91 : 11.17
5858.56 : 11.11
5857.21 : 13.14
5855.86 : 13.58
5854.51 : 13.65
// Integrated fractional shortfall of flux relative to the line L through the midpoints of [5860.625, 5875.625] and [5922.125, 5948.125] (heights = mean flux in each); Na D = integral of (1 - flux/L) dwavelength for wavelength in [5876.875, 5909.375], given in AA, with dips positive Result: 4.2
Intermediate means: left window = 15.7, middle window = 12.9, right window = 13.4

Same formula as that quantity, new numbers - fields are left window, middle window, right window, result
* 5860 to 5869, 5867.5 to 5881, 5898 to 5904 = -2.77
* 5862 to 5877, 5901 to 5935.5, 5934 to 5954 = 0.35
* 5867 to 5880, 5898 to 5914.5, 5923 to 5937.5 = -0.48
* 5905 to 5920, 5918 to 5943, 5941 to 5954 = 1.15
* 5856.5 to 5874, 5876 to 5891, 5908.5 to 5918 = 1.04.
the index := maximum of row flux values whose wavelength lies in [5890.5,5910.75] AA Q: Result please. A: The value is 17.52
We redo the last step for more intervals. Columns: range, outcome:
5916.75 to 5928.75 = 16.01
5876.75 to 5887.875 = 22.17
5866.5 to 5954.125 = 28.4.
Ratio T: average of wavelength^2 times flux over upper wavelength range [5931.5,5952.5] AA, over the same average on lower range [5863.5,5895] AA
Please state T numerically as 0.9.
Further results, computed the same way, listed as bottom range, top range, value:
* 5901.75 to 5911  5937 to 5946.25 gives 1.07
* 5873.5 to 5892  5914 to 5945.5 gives 0.90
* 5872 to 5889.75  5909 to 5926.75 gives 0.92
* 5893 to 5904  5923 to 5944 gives 1.06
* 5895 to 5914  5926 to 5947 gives 0.93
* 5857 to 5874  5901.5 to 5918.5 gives 1.04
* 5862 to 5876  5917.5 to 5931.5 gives 0.82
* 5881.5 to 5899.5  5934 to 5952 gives 0.99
